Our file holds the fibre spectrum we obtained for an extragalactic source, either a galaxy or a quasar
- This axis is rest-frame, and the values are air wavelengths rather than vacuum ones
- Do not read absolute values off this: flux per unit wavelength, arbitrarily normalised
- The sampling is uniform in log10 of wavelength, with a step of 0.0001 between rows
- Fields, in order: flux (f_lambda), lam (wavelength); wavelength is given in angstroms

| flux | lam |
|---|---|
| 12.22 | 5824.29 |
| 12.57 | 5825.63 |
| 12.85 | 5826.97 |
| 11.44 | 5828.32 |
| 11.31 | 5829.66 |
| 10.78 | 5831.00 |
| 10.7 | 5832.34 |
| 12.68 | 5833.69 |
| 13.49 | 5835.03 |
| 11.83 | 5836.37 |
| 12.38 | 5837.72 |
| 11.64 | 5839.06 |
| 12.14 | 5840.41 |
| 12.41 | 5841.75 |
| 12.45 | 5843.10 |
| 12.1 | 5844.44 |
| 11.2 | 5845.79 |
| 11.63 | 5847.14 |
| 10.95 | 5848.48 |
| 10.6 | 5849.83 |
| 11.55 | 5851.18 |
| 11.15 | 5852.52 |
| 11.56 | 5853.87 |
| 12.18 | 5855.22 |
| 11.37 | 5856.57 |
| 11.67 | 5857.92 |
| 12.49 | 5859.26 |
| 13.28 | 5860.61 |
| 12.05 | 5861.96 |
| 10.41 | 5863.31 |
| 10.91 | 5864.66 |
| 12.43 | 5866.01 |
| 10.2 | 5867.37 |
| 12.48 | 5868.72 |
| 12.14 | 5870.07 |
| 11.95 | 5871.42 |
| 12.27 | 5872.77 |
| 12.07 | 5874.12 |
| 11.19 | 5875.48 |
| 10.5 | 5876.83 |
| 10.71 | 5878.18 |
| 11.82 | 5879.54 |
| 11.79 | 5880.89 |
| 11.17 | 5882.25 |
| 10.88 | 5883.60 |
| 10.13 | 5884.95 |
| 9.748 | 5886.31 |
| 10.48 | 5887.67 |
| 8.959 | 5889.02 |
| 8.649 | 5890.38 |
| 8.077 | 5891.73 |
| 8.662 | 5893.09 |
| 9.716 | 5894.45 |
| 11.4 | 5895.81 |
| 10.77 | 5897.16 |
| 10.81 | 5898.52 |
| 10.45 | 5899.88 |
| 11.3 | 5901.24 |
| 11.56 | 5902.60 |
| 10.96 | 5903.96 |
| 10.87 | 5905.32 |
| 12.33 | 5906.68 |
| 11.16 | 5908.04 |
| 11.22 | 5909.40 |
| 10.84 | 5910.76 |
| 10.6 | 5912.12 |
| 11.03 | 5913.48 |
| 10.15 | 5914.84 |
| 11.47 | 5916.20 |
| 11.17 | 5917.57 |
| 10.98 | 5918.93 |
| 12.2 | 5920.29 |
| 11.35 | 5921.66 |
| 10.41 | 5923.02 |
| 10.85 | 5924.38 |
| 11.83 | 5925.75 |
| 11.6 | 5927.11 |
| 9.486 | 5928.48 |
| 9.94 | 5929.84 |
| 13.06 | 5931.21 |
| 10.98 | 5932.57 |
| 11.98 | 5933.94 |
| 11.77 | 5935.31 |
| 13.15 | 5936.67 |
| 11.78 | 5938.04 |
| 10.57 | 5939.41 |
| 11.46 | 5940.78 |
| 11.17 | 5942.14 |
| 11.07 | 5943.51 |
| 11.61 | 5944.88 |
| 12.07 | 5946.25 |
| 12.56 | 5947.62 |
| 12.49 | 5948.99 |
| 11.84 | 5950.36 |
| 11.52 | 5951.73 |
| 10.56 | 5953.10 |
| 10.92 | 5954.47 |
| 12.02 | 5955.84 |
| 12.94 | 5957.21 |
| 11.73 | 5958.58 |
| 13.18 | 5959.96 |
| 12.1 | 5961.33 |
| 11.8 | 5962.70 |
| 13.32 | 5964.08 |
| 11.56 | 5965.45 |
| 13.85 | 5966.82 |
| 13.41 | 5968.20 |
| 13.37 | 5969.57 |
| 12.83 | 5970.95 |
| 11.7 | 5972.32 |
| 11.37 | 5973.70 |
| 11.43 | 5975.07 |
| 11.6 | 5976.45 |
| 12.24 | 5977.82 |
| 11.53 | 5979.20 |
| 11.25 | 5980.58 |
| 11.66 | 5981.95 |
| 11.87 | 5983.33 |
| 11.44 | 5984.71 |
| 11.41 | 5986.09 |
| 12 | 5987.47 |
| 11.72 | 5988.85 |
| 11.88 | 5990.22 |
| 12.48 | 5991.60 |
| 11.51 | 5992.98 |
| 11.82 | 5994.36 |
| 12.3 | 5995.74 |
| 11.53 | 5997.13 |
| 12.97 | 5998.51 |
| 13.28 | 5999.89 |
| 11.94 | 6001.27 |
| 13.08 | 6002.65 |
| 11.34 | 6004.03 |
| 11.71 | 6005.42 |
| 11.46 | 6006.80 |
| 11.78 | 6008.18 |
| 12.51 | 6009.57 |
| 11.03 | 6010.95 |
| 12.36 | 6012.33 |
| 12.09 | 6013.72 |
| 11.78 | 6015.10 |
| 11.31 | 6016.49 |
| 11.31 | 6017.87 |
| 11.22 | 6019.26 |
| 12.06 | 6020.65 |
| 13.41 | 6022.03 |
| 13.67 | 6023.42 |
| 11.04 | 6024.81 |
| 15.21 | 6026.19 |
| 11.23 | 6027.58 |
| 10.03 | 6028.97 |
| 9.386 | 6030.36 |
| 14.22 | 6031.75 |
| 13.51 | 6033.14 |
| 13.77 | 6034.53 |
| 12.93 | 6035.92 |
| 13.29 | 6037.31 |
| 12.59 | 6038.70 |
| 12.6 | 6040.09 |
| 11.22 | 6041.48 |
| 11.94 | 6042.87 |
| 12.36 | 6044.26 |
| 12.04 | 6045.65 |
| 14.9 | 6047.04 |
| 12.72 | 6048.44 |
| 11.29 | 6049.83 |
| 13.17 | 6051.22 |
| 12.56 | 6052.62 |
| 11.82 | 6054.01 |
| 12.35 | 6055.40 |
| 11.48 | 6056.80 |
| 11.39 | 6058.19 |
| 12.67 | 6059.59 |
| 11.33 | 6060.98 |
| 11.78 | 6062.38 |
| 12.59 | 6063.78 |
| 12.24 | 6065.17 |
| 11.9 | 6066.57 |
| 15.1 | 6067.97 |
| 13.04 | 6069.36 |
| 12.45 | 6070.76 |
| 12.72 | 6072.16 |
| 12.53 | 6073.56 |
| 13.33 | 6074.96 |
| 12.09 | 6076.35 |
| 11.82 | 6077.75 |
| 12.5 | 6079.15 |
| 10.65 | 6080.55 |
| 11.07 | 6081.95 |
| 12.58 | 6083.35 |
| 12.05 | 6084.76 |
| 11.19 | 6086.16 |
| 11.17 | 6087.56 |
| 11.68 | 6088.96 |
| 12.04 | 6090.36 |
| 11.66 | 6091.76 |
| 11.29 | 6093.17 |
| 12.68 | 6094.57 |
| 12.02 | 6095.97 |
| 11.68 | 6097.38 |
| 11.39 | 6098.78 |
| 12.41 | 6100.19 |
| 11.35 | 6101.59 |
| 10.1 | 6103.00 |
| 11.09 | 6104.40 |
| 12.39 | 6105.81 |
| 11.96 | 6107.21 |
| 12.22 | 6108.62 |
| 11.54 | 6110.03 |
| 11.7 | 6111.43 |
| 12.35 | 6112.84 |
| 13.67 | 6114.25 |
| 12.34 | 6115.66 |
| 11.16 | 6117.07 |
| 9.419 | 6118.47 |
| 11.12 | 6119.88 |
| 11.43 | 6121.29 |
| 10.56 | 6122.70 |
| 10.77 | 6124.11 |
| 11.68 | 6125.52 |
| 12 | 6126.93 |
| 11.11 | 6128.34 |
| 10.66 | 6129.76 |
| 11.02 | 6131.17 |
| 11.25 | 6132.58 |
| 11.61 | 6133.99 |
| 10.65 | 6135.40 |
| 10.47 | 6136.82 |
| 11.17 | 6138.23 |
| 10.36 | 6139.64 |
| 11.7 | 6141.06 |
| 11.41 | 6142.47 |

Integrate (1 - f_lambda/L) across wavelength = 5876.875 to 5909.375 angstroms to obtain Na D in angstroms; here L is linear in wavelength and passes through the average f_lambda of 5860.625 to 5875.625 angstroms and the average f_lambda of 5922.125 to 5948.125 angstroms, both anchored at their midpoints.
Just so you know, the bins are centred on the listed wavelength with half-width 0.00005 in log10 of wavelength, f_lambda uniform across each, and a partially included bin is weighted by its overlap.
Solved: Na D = 3.0 angstroms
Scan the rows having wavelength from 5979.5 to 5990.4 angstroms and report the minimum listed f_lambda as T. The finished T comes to 11.25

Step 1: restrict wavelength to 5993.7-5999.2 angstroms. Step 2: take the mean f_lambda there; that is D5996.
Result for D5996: 12.1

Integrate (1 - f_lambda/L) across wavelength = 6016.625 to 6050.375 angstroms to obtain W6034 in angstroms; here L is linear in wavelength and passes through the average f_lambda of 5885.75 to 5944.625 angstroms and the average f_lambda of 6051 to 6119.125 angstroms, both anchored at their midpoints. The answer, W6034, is -2.2 angstroms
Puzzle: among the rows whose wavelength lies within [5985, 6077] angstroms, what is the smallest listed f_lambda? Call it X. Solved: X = 9.386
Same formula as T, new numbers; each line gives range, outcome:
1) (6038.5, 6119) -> 9.419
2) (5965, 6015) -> 11.03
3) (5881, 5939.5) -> 8.077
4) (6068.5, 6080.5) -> 11.82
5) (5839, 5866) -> 10.41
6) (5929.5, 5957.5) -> 9.94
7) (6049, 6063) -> 11.29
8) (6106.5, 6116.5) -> 11.54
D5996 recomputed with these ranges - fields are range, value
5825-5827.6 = 12.7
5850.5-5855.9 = 11.6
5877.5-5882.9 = 11.4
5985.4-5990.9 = 11.8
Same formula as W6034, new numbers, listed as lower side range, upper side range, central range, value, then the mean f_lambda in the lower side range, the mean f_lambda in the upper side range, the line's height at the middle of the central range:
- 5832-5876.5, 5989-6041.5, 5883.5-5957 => 5.7 angstroms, 11.8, 12.2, 12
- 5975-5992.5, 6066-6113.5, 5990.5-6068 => -2.5 angstroms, 11.7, 12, 11.8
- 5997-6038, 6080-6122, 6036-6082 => -1.7 angstroms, 12.2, 11.6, 11.9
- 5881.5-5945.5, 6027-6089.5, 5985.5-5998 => -0.3 angstroms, 10.9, 12.3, 11.6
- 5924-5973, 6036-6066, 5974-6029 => 0.7 angstroms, 11.9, 12.3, 12.1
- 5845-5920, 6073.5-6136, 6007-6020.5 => -0.4 angstroms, 11.1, 11.6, 11.4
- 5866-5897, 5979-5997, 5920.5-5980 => -2.2 angstroms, 10.7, 11.8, 11.4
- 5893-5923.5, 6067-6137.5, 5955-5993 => -3.0 angstroms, 11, 11.7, 11.2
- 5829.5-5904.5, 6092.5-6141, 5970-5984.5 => -0.6 angstroms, 11.3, 11.4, 11.3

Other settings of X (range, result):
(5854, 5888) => 9.748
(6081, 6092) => 11.07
